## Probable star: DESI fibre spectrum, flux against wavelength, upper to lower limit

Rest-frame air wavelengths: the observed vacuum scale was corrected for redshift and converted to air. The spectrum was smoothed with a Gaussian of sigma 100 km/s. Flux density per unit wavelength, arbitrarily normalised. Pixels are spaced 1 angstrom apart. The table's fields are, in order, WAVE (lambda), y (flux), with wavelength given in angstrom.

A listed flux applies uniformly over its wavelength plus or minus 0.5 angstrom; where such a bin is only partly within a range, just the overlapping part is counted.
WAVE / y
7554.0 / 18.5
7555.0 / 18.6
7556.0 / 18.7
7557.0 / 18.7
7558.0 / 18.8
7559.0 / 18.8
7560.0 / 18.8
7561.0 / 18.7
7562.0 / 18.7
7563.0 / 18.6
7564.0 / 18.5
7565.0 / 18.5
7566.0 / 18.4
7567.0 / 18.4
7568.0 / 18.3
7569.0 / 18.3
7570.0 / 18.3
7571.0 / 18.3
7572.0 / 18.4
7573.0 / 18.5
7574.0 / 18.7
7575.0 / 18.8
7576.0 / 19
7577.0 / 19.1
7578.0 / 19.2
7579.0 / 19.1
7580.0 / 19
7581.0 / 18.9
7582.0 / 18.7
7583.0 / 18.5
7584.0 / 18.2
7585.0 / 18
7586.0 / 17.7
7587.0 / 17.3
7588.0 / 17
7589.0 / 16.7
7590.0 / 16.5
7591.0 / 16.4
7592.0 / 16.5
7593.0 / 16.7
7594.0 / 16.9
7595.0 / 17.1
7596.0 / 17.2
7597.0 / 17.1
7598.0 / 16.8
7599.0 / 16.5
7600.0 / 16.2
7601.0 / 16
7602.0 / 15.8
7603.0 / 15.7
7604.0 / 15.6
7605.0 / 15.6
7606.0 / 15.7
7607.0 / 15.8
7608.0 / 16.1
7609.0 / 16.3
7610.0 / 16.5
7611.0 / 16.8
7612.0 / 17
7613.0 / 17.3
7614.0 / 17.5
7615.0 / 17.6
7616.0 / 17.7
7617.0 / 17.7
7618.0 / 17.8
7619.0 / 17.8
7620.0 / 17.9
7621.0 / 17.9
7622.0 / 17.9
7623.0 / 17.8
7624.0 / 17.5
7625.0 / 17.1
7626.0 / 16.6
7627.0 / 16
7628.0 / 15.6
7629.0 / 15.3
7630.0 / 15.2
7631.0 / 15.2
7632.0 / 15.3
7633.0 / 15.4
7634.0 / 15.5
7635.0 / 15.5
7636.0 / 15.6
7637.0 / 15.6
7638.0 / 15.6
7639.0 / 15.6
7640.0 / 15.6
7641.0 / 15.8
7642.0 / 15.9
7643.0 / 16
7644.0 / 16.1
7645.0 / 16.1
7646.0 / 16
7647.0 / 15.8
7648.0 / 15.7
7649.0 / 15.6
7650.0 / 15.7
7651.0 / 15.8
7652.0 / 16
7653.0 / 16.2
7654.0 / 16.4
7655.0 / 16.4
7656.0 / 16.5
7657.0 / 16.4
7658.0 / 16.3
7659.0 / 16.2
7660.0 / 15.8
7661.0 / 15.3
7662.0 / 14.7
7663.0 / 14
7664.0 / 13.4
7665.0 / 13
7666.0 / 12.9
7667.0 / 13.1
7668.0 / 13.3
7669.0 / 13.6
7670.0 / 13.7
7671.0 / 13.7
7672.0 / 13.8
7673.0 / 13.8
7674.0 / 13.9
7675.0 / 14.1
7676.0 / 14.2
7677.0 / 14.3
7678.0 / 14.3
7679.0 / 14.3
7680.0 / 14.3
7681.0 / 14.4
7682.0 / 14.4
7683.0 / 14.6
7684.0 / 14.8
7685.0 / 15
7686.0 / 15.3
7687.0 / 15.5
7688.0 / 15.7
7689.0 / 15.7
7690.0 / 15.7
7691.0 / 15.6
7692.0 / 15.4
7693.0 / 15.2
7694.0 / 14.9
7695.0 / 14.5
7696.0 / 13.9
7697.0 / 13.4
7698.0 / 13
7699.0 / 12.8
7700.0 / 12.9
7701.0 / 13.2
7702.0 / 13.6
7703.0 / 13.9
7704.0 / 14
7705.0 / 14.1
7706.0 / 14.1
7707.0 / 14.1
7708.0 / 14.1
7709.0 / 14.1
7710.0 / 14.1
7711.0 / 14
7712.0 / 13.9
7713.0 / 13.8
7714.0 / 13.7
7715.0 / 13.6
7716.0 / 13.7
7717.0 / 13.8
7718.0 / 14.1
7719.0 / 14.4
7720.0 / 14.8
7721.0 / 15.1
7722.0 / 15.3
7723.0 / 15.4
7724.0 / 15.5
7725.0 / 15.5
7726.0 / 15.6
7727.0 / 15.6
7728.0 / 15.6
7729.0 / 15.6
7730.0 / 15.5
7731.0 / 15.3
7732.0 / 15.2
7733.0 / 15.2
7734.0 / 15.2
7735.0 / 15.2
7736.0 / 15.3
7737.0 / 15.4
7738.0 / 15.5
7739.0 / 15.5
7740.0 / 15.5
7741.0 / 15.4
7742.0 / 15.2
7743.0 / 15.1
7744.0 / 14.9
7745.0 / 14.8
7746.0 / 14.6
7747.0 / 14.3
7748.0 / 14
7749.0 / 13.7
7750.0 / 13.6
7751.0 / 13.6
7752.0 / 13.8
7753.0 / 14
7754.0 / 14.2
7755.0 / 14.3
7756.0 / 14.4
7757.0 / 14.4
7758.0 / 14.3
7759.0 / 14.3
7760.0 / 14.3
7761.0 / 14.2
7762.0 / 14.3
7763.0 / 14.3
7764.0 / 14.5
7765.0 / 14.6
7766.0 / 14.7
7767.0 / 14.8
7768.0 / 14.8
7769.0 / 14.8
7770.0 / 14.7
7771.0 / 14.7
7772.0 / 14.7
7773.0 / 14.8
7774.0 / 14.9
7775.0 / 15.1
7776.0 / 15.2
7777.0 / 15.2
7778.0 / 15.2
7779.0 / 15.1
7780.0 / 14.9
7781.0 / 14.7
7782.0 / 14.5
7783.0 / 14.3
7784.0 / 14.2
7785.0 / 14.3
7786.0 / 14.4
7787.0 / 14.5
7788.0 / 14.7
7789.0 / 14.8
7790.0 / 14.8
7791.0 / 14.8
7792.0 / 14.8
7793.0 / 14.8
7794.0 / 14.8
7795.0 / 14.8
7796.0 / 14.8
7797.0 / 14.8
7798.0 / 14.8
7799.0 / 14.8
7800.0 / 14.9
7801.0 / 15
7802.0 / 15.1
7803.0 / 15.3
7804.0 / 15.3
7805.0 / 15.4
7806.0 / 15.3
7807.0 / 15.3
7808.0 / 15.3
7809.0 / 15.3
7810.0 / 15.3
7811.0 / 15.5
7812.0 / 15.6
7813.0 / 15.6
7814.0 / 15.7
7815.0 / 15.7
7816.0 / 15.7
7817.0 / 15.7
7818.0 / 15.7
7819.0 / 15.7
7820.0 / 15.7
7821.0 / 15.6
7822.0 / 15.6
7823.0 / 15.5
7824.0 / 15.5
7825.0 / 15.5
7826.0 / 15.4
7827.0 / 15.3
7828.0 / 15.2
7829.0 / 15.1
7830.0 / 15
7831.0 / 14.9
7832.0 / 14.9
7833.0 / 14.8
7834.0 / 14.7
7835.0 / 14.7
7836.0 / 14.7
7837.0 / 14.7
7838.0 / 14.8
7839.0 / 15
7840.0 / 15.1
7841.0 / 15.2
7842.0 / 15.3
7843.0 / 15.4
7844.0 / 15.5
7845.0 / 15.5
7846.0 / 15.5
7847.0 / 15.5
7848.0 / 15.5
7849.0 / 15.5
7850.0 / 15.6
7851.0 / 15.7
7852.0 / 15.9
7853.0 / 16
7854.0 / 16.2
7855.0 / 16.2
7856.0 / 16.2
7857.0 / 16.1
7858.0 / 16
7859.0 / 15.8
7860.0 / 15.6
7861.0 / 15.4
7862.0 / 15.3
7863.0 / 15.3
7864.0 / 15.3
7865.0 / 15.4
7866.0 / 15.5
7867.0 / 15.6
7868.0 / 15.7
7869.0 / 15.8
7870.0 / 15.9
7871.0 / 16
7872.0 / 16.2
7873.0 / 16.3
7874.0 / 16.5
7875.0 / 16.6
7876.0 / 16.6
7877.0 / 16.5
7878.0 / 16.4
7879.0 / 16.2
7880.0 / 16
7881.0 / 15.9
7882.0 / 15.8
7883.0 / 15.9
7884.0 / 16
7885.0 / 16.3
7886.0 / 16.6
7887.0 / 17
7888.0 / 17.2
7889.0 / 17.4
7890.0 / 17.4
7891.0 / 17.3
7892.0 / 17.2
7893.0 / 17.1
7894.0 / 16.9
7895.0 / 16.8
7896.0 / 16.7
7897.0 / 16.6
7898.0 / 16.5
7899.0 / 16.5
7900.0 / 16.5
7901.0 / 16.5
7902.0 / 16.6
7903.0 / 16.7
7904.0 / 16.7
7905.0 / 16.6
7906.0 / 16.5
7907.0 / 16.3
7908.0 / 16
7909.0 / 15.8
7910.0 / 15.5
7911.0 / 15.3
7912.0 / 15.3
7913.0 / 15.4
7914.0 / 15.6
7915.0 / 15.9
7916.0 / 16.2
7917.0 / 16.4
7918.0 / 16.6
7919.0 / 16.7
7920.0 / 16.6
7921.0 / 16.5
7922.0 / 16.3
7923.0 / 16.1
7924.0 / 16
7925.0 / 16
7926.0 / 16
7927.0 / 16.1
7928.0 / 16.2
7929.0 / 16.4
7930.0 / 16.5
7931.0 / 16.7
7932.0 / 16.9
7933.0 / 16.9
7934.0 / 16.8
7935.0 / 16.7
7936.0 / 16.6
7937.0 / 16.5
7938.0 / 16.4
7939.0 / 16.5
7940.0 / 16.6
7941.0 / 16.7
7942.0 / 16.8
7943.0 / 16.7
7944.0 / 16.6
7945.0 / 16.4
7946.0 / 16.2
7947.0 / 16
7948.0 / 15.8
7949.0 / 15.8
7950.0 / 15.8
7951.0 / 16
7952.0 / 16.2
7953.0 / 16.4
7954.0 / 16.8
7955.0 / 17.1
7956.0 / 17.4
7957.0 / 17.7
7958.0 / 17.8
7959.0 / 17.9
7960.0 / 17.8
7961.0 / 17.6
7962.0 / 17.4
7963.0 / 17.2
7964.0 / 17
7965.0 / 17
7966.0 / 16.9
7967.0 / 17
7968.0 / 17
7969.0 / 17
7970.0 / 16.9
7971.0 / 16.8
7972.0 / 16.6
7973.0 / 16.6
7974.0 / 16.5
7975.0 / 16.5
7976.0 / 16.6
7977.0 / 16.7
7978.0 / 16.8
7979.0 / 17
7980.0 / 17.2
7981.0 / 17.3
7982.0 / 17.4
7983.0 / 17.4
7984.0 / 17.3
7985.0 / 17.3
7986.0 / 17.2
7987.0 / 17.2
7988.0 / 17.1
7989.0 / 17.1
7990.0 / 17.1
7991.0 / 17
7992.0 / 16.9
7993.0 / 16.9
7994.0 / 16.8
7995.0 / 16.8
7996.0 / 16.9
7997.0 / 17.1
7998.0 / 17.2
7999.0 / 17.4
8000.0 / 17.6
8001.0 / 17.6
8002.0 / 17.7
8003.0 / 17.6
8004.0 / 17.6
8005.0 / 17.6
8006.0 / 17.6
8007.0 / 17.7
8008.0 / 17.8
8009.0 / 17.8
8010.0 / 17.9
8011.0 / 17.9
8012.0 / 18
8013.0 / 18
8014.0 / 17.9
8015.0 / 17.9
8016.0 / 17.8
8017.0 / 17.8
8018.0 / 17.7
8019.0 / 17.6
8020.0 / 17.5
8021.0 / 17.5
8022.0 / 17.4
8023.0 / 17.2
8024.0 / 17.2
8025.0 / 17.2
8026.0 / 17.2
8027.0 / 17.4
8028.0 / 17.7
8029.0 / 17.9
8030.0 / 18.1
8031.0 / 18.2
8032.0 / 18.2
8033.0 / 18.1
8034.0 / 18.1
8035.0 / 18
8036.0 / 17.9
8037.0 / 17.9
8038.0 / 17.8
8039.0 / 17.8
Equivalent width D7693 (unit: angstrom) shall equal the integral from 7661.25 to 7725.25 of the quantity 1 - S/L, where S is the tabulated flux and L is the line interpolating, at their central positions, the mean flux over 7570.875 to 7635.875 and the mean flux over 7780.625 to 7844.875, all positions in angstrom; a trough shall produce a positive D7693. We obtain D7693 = 7.85 angstrom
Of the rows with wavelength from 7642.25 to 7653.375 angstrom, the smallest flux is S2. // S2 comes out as 15.6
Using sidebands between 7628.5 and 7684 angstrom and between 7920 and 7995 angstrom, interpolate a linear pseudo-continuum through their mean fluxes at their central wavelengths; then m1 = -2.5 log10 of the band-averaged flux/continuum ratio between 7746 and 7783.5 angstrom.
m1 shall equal 0.08 mag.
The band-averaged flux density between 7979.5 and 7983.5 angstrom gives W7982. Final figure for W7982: 17.3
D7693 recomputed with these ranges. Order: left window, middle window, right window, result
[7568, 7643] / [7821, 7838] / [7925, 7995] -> 1.8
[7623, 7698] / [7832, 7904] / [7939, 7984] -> 1.5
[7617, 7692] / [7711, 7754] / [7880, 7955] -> 2.6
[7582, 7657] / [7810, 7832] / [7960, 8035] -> 1.9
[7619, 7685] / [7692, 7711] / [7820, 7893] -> 1.9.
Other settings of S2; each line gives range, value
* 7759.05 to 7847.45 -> 14.2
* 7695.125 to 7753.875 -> 12.8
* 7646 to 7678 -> 12.9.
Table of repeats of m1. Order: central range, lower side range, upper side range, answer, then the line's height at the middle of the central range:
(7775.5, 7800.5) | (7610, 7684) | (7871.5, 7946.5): 0.09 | 16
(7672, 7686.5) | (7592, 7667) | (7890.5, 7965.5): 0.13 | 16.2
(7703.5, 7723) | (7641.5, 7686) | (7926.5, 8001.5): 0.08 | 15.2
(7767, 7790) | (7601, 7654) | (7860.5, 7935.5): 0.11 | 16.3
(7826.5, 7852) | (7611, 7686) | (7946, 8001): 0.08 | 16.4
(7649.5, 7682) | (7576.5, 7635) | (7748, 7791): 0.10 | 16.1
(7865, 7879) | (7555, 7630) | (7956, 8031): 0.08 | 17.4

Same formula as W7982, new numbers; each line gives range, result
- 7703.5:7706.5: 14.1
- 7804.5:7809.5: 15.3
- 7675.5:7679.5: 14.3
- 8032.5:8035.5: 18.1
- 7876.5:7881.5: 16.2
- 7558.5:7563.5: 18.7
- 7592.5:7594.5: 16.8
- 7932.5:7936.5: 16.8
